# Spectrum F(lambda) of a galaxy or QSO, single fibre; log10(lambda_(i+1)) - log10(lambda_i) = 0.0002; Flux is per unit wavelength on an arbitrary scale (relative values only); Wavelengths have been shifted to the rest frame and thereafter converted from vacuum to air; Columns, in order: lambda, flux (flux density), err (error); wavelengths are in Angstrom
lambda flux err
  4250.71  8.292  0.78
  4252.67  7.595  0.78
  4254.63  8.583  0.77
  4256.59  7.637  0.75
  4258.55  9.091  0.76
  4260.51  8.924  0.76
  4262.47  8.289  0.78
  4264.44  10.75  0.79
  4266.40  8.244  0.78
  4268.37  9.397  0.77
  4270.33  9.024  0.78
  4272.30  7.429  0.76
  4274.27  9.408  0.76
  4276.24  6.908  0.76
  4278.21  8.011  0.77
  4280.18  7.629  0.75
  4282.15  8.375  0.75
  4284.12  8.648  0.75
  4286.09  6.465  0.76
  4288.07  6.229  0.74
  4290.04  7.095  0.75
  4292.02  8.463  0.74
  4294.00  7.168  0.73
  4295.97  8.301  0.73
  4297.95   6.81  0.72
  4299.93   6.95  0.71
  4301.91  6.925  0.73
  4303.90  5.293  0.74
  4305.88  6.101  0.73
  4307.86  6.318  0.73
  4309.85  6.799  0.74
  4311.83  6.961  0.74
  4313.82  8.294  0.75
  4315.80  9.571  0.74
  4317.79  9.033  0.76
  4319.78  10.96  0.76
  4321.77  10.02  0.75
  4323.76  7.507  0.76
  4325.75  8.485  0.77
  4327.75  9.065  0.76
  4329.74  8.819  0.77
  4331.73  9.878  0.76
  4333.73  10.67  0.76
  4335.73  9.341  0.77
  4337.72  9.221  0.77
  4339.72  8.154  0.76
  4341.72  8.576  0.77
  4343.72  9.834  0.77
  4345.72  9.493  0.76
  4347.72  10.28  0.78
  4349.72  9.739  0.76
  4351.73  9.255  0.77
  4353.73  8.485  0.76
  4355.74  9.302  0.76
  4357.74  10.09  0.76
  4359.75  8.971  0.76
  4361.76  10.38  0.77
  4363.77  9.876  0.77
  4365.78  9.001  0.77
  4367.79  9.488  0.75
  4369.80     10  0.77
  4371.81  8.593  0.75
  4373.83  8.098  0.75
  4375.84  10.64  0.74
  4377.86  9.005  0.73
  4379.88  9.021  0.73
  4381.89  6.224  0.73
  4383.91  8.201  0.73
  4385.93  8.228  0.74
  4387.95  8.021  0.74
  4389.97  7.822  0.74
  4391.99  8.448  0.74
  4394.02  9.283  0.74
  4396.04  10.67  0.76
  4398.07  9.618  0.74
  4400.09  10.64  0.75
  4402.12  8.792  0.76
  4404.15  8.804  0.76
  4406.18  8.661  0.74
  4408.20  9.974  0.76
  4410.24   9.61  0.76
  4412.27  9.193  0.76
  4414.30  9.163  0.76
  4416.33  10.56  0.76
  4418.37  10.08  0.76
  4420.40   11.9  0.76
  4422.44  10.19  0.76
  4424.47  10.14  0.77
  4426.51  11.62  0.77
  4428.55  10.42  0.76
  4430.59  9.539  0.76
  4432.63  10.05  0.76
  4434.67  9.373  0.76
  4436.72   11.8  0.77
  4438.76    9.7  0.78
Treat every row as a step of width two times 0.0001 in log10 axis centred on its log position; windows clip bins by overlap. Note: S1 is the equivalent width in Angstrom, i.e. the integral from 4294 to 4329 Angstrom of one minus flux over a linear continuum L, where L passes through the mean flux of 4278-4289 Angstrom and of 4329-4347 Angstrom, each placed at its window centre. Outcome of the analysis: 2.7 Angstrom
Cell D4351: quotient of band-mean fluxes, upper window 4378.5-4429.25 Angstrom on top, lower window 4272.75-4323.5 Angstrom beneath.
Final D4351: 1.22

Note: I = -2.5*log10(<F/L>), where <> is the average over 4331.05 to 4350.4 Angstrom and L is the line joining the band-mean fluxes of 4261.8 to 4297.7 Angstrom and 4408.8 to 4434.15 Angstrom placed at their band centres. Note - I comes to -0.062 mag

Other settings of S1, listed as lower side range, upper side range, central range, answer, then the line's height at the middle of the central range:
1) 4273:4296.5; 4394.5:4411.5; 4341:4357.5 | -1.3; 8.73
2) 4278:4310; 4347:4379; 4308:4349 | -3.5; 8.29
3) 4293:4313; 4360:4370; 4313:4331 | -3.4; 7.66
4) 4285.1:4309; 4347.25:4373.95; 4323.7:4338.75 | -1.8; 8.23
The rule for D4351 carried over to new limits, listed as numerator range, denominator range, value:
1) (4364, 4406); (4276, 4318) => 1.22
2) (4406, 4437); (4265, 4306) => 1.33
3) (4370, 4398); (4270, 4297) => 1.12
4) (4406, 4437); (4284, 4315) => 1.44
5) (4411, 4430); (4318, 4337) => 1.10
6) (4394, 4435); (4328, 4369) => 1.05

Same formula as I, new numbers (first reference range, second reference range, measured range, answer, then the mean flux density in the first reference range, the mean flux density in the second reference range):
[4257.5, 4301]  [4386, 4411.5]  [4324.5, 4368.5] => -0.08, 8.07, 9.16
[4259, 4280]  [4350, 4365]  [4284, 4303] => 0.22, 8.61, 9.48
